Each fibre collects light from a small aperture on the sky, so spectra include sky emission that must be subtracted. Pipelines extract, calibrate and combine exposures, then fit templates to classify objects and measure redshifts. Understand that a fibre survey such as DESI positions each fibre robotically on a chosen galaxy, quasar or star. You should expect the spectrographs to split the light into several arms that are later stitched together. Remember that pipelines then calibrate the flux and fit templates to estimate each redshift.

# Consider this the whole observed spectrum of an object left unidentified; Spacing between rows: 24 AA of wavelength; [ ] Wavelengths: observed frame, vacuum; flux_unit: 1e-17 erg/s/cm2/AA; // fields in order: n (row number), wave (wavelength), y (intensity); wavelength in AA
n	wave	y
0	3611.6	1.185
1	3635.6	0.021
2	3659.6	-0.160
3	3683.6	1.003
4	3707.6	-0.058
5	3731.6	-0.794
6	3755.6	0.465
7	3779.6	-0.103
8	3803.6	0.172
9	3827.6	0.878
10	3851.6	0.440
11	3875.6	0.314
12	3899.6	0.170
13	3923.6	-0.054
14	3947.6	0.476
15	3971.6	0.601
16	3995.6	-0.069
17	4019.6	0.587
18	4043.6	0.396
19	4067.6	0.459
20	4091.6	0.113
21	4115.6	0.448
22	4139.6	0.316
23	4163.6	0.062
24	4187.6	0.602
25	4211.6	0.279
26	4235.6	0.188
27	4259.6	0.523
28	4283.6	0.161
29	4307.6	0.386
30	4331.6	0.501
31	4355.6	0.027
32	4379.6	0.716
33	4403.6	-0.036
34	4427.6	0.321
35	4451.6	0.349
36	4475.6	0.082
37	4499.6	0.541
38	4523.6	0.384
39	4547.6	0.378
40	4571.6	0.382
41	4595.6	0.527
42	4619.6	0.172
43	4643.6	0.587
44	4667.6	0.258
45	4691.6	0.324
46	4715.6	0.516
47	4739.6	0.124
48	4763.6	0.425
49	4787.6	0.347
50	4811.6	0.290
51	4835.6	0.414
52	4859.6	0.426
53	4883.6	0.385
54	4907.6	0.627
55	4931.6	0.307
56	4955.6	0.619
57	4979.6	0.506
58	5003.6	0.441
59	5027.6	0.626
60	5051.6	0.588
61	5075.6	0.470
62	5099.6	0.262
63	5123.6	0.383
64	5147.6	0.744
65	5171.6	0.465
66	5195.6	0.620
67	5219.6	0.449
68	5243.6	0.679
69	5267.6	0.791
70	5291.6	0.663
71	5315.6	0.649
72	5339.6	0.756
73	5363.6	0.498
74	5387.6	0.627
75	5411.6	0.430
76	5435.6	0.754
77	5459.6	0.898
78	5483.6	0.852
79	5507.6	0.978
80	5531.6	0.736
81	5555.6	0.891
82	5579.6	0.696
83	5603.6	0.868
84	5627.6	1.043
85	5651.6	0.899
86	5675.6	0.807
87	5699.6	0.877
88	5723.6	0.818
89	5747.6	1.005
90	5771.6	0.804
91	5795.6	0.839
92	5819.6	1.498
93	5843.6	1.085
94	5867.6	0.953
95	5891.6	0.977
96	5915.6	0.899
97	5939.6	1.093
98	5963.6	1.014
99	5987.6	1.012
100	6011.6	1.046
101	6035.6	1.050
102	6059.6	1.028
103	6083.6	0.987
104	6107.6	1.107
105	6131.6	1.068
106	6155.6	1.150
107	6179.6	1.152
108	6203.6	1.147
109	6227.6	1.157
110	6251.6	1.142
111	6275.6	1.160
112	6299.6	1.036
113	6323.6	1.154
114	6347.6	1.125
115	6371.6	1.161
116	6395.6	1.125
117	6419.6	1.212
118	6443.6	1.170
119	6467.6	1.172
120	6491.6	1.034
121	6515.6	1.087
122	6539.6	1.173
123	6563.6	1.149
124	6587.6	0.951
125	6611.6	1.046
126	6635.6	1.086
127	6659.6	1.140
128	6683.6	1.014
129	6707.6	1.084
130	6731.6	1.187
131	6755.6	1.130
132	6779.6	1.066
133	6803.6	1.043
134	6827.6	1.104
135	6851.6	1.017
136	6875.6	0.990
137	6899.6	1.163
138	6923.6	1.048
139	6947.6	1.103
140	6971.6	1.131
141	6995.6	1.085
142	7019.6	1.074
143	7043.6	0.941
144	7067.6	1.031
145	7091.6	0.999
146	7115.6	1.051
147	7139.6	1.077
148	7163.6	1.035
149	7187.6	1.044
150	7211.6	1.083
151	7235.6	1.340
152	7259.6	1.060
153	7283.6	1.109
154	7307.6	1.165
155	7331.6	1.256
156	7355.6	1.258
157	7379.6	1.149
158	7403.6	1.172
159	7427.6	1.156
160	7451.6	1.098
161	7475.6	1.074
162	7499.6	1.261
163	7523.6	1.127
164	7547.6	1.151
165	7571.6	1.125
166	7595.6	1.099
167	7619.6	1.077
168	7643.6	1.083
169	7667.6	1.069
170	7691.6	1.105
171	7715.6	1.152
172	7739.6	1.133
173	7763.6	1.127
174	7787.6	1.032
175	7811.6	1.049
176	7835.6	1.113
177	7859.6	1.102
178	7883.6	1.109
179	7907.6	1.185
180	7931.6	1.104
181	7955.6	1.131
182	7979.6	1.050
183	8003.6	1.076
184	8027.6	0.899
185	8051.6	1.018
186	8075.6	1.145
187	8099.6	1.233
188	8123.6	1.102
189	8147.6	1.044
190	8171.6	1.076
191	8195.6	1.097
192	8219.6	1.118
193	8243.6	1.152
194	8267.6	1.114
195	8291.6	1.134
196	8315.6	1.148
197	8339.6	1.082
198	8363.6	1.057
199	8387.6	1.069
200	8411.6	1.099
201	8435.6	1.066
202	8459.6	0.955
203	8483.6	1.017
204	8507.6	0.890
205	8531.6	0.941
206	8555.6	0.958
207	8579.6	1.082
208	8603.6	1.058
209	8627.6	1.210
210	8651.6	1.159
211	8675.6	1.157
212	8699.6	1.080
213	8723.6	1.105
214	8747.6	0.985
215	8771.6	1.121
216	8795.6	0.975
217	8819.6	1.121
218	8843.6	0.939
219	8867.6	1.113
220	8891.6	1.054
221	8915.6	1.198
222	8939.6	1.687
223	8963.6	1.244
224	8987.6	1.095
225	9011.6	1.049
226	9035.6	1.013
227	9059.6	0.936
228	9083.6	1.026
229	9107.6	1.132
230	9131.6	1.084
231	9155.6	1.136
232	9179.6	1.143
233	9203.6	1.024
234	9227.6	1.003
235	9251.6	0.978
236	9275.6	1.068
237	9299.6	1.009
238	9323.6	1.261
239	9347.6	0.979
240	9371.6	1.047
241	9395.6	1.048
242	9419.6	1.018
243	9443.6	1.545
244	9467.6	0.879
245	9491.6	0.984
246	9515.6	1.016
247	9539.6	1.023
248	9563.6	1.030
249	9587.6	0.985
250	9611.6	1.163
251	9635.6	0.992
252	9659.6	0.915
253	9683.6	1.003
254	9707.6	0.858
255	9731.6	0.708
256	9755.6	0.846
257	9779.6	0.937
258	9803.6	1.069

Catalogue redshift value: 0.36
